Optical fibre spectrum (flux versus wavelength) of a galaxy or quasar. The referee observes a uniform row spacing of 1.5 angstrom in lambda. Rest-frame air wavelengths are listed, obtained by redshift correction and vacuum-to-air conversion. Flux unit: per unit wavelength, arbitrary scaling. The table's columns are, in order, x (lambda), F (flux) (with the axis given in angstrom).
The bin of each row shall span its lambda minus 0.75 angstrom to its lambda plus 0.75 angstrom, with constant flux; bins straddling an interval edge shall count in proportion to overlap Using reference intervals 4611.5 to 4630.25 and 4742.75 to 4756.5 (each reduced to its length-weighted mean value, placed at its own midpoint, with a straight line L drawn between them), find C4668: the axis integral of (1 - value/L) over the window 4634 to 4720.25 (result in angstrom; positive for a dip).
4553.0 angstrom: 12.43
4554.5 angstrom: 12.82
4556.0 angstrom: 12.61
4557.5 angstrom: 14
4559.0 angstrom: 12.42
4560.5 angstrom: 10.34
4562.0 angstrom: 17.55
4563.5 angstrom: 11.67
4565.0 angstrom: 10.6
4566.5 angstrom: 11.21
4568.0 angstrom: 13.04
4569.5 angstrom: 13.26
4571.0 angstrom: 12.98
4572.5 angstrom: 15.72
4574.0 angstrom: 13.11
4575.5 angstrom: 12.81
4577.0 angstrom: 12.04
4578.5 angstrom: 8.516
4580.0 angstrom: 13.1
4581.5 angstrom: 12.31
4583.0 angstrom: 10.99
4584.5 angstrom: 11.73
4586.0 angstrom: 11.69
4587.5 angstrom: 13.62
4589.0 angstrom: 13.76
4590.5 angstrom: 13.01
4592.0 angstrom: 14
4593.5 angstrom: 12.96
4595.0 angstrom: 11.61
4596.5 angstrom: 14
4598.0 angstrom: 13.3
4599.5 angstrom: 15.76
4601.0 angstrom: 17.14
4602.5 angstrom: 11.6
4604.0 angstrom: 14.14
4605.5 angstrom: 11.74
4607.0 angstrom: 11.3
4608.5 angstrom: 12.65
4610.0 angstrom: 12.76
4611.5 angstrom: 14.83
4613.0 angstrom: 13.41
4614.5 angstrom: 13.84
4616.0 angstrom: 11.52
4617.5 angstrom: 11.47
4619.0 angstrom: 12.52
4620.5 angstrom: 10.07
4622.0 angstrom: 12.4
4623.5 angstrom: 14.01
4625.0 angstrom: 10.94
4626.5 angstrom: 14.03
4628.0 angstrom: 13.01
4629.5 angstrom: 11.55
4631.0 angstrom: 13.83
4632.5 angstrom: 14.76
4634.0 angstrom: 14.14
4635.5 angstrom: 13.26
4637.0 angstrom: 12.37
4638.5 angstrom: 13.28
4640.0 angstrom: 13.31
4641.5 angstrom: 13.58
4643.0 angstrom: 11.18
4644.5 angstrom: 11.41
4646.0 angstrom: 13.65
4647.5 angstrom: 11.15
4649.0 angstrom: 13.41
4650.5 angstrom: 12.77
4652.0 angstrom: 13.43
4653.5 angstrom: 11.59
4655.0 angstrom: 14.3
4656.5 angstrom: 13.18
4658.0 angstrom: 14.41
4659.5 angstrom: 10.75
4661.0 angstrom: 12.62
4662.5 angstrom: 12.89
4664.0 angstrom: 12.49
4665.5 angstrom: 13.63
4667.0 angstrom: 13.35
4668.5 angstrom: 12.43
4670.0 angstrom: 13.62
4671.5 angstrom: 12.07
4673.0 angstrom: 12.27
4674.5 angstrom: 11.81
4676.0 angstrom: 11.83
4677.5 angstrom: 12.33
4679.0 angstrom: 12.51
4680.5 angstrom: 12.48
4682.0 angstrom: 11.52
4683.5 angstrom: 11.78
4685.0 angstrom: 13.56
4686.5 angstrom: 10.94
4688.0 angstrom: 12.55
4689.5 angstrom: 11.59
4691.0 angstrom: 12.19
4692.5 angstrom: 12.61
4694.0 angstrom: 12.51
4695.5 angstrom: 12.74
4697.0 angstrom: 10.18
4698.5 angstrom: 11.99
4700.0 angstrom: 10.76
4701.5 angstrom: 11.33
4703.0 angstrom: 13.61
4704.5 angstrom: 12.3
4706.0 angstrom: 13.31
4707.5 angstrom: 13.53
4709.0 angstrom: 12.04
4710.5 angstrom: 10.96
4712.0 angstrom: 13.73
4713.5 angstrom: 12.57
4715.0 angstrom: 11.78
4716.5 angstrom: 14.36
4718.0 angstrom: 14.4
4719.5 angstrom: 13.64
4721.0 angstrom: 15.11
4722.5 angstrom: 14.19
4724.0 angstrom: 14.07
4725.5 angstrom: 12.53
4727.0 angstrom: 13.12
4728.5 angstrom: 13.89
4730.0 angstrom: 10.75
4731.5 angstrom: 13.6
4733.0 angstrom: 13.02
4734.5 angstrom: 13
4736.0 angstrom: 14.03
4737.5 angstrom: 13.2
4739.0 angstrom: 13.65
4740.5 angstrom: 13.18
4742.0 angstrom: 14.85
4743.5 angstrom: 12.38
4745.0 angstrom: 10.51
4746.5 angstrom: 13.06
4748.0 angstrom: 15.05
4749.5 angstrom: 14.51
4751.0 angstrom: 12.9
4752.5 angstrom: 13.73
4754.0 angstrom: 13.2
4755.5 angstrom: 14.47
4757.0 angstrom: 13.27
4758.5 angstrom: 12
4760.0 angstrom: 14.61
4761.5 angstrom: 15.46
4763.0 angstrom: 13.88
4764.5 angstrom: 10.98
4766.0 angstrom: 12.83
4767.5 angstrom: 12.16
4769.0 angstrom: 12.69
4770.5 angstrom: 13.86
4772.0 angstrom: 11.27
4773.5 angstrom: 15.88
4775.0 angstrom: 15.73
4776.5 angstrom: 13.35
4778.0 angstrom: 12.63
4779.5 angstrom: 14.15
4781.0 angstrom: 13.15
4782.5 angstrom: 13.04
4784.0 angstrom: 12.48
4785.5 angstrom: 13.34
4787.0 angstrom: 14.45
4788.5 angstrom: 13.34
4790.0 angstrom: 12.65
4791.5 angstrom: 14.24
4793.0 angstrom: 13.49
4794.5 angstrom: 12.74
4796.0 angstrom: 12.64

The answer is 1.85 angstrom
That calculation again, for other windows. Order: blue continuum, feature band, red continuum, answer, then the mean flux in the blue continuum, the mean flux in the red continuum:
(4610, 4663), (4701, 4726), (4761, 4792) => -0.07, 12.8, 13.4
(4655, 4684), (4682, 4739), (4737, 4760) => 1.13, 12.6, 13.4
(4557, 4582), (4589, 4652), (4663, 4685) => -2.17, 12.6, 12.5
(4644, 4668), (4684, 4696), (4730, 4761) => 0.66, 12.8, 13.4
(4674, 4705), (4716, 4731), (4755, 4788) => -1.16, 12.1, 13.4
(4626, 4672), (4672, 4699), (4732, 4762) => 2.20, 12.9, 13.5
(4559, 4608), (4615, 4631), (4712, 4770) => 0.86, 12.8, 13.3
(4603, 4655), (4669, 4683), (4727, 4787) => 0.76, 12.8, 13.3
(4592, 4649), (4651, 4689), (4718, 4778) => 1.64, 13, 13.4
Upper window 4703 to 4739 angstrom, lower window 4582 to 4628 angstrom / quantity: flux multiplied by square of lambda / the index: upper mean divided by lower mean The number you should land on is 1.08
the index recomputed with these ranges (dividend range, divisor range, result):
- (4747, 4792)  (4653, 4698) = 1.13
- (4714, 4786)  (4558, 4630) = 1.12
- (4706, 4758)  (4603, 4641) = 1.09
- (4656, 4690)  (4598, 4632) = 0.99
